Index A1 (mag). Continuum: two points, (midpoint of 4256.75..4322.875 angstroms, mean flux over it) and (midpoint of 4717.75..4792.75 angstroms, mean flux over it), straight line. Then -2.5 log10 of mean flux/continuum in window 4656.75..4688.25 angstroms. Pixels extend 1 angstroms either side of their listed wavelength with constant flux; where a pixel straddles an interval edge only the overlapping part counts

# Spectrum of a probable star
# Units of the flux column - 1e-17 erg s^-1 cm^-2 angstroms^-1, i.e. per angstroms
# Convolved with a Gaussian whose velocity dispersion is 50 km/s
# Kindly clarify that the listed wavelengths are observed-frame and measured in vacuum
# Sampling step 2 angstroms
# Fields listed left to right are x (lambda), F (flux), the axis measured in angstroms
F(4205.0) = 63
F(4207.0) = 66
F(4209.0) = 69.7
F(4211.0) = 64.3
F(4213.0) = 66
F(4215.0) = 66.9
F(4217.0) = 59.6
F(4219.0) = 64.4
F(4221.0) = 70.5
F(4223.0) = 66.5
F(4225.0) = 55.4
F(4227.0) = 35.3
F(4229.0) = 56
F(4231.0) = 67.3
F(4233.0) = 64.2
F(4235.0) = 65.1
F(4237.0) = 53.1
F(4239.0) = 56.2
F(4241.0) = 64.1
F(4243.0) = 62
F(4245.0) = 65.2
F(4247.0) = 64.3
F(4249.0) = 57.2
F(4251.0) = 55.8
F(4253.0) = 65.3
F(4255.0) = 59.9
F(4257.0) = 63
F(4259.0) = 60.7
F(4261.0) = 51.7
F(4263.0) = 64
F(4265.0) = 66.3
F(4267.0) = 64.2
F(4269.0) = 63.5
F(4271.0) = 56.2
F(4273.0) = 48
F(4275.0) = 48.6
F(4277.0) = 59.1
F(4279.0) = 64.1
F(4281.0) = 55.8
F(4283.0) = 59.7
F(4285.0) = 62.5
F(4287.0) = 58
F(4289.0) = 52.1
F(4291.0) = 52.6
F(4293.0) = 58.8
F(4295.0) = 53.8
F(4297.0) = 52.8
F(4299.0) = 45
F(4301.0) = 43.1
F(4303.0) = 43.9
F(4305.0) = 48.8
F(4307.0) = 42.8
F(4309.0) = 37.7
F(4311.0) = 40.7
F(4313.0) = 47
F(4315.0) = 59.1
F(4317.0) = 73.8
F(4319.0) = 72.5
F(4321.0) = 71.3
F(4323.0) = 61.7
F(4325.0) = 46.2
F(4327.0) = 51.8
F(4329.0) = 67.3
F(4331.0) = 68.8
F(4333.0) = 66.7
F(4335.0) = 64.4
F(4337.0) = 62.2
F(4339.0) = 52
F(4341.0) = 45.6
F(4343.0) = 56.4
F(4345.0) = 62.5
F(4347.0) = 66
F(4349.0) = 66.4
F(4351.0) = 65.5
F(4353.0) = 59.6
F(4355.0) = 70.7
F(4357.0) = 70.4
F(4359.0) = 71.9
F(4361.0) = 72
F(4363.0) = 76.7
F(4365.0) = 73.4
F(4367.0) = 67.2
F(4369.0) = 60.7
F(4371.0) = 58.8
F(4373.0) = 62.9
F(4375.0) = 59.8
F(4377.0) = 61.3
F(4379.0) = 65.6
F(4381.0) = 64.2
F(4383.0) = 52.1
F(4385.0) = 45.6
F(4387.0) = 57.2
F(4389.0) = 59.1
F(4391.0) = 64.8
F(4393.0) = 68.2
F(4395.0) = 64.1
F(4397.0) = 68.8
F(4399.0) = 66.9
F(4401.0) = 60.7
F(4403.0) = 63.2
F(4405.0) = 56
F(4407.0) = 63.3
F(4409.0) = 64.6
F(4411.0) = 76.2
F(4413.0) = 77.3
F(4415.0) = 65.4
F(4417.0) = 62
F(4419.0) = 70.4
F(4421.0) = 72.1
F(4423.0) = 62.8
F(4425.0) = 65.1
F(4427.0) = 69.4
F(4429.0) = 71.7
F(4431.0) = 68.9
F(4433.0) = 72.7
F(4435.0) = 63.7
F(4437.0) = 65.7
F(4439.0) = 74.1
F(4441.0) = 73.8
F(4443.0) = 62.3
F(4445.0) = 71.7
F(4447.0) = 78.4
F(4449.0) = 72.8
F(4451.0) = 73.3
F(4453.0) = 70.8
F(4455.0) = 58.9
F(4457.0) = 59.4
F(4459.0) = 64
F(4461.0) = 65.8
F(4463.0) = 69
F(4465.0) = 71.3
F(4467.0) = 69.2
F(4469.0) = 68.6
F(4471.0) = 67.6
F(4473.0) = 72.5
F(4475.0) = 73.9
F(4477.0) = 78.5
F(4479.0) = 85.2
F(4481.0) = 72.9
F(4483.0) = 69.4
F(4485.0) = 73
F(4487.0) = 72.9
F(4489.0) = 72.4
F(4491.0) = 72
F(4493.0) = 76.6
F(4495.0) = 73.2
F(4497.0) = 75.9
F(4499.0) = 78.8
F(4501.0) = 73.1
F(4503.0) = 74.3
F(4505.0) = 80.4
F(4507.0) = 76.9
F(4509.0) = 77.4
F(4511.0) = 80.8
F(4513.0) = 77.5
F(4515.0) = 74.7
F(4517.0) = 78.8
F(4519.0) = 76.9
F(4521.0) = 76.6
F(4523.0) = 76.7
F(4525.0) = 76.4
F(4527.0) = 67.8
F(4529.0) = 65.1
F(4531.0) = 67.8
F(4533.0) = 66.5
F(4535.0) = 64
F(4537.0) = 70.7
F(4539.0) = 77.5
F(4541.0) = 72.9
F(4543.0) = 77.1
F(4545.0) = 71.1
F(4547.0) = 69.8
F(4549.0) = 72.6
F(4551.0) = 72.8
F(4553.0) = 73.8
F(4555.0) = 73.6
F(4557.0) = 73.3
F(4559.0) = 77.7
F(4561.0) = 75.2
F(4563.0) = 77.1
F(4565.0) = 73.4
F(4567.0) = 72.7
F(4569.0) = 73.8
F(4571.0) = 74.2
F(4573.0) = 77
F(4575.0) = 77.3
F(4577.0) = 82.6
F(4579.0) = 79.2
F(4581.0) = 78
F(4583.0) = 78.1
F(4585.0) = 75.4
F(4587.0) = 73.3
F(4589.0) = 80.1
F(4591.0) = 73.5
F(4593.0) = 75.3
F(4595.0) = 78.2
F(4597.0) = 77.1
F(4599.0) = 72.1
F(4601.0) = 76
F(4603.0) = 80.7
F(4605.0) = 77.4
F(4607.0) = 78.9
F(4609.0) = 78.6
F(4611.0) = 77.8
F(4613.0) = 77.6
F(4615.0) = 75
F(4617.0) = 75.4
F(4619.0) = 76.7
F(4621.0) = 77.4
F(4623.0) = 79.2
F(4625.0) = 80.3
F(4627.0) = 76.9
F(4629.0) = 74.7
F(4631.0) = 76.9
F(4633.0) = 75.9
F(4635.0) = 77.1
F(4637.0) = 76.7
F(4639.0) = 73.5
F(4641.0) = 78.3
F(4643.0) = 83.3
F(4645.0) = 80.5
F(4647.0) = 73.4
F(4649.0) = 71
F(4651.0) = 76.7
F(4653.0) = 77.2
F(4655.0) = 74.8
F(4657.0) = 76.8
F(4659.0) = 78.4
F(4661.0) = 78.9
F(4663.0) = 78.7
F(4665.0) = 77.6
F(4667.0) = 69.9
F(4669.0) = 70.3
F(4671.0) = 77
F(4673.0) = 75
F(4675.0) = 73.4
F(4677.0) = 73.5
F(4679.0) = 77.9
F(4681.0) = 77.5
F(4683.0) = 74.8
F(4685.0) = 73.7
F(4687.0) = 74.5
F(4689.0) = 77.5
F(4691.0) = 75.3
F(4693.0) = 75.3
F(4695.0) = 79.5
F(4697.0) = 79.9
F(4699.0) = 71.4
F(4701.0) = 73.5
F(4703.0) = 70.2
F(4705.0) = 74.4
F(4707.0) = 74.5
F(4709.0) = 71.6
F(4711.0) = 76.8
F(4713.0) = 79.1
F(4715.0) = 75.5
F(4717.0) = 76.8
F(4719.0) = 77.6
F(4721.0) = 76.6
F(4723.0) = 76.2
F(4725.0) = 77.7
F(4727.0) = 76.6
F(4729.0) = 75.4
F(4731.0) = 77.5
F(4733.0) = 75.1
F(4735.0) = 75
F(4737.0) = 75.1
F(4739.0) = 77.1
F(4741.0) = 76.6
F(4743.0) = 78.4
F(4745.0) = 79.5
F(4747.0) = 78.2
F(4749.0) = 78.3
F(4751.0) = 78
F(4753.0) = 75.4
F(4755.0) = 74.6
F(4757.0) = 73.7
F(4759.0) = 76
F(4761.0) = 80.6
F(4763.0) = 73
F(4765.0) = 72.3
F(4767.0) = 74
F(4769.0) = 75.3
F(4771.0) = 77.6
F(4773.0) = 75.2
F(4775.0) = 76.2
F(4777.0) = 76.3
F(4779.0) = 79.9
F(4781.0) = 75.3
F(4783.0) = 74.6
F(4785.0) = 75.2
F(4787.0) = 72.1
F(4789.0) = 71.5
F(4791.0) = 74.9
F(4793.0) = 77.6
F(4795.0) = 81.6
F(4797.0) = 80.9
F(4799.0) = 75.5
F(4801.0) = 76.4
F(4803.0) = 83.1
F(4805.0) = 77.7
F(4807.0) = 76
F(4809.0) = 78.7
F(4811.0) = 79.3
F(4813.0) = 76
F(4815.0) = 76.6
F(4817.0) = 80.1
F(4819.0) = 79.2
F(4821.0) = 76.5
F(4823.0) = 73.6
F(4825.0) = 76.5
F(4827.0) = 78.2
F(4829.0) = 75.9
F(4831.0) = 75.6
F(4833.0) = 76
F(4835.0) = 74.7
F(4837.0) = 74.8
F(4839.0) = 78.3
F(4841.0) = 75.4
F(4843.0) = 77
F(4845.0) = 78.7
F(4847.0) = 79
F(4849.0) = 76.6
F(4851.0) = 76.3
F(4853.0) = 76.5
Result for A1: -0.04 mag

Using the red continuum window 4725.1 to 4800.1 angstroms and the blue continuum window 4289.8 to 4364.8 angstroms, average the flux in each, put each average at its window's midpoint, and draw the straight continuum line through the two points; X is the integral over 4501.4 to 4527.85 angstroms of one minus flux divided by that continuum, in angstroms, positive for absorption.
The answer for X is -4.1 angstroms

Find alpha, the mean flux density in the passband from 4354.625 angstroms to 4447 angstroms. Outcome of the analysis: 66.1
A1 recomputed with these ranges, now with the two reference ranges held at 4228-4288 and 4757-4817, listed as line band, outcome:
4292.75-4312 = 0.31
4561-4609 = -0.09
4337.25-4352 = 0.06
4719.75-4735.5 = -0.02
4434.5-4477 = -0.05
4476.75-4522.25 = -0.13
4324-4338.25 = 0.03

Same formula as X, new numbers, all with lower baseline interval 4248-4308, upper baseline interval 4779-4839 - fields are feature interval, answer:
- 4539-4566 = -3.0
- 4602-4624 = -2.7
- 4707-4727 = -0.9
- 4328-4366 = -4.2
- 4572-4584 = -2.0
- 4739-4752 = -0.7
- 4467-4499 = -4.8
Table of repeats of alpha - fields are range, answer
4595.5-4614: 77.4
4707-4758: 76.5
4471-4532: 74.8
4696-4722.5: 75.2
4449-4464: 66.3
